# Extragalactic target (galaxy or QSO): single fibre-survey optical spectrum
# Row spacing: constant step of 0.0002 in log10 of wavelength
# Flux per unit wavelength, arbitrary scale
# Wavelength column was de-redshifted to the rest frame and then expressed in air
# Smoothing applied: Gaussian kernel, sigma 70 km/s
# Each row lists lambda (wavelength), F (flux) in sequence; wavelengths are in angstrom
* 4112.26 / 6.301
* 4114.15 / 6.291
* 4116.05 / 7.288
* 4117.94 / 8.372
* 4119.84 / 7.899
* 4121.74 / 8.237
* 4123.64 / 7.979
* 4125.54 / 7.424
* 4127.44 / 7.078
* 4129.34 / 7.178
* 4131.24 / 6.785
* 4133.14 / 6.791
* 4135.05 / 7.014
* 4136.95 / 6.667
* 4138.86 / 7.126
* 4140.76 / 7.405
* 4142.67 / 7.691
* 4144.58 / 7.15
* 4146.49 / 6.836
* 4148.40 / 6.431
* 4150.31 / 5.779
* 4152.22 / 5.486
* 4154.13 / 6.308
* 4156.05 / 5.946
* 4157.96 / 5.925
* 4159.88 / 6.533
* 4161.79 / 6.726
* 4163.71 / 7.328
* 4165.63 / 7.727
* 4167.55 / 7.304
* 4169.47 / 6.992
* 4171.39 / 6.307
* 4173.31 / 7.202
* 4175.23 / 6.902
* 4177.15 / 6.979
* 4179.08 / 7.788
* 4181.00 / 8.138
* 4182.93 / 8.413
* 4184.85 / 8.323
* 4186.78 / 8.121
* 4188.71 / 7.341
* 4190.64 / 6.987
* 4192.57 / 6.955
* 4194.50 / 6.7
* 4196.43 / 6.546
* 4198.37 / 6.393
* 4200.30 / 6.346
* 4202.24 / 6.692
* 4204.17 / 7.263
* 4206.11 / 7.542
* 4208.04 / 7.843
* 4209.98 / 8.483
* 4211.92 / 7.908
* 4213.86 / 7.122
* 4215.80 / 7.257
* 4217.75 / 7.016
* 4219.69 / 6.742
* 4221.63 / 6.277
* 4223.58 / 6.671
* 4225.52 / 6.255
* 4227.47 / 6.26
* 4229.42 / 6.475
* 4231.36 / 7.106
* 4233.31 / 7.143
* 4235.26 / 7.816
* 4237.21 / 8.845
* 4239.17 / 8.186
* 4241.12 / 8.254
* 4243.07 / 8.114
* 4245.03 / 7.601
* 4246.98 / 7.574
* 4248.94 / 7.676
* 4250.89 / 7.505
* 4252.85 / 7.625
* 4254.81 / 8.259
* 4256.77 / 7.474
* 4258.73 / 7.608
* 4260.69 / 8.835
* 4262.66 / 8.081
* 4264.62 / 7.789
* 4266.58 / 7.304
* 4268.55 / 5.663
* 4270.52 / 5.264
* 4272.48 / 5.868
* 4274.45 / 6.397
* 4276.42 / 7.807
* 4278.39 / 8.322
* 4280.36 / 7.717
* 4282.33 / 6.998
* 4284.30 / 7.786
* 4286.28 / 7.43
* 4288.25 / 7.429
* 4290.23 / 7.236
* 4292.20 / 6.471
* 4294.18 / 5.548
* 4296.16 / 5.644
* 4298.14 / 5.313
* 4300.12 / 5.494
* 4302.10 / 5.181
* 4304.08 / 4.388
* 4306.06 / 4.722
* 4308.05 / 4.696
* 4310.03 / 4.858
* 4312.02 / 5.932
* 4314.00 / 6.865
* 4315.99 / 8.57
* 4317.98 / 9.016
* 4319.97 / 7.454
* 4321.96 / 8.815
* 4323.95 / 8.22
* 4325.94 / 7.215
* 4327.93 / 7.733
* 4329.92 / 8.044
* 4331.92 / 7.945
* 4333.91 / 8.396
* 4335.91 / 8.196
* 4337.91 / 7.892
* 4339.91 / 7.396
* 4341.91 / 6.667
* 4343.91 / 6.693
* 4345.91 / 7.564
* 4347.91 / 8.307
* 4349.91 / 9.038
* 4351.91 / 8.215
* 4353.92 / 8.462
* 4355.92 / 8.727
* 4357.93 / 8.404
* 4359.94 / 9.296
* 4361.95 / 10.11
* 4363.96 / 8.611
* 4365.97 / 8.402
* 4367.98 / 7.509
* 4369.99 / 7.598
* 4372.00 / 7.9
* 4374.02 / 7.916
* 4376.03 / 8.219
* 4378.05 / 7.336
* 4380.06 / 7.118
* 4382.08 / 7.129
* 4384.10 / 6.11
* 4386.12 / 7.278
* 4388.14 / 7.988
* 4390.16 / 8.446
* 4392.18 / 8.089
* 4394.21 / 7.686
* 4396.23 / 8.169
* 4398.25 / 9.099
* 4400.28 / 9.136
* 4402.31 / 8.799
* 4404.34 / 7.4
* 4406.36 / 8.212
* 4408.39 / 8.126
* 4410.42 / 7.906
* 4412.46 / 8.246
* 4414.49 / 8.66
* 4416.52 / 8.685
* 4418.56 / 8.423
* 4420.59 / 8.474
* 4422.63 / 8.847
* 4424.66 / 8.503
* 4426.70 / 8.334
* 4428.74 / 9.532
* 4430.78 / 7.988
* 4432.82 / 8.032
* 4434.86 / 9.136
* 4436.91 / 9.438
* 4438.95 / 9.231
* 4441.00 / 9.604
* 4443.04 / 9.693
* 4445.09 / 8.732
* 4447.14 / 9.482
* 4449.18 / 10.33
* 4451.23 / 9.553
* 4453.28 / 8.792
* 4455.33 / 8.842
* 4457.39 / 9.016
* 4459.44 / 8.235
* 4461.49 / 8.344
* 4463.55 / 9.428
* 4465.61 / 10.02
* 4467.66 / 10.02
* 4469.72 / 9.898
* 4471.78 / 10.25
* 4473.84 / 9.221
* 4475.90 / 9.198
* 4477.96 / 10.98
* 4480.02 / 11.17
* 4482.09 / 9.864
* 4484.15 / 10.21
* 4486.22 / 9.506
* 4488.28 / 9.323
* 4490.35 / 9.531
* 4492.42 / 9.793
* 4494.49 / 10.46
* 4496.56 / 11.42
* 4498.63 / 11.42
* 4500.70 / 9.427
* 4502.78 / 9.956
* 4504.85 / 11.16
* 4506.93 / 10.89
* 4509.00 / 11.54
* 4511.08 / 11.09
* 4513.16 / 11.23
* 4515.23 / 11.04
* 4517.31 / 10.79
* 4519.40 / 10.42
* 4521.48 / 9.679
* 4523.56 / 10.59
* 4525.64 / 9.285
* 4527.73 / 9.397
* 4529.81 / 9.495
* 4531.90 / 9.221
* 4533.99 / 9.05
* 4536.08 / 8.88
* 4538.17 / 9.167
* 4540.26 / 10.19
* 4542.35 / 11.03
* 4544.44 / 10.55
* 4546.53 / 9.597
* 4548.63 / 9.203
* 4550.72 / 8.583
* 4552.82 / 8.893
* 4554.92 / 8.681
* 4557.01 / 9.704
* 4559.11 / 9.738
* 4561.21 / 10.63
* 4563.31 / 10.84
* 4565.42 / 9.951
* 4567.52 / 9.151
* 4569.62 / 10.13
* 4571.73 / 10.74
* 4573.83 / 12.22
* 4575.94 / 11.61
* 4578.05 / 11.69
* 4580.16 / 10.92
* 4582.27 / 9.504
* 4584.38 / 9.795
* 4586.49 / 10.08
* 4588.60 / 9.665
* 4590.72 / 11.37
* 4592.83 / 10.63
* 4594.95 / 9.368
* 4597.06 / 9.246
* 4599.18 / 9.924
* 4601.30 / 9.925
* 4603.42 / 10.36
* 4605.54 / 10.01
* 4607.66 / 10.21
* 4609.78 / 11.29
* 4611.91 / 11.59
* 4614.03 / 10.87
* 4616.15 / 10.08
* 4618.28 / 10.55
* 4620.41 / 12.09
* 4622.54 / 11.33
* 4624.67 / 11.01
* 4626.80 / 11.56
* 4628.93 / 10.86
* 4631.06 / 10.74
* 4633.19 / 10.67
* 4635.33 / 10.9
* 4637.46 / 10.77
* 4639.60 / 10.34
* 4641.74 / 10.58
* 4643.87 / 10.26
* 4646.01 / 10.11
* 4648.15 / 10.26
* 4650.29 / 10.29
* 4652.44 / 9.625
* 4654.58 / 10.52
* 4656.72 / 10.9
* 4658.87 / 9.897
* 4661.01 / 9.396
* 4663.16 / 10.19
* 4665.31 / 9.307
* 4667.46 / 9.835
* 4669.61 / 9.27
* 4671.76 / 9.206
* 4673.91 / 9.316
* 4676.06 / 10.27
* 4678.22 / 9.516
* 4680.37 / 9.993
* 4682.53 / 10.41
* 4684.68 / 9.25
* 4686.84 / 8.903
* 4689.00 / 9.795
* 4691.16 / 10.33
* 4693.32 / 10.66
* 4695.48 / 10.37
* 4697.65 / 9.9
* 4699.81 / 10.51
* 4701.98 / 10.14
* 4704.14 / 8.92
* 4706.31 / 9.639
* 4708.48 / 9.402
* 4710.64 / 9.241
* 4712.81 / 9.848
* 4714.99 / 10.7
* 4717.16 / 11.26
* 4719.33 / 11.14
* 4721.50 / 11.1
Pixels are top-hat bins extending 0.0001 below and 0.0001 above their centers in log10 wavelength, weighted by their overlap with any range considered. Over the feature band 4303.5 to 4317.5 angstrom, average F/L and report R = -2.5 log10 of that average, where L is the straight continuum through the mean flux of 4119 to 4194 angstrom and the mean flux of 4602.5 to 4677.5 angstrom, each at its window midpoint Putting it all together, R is 0.36 mag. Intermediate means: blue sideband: 7.1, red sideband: 10.4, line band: 5.88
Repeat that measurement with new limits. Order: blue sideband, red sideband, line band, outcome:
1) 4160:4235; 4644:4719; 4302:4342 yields 0.110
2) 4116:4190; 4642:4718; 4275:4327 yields 0.177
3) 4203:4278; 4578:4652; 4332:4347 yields 0.084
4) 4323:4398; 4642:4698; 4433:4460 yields -0.087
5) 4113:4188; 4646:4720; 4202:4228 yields 0.051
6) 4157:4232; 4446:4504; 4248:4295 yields 0.082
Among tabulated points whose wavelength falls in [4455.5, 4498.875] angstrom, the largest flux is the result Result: 11.42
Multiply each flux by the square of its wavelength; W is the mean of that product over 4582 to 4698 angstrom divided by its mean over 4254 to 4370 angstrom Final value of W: 1.61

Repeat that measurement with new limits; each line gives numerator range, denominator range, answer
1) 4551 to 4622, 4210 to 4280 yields 1.64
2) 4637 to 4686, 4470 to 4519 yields 1.03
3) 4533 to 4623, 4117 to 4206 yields 1.75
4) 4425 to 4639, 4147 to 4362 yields 1.58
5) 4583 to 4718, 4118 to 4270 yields 1.73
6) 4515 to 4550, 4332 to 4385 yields 1.33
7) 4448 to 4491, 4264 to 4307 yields 1.63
